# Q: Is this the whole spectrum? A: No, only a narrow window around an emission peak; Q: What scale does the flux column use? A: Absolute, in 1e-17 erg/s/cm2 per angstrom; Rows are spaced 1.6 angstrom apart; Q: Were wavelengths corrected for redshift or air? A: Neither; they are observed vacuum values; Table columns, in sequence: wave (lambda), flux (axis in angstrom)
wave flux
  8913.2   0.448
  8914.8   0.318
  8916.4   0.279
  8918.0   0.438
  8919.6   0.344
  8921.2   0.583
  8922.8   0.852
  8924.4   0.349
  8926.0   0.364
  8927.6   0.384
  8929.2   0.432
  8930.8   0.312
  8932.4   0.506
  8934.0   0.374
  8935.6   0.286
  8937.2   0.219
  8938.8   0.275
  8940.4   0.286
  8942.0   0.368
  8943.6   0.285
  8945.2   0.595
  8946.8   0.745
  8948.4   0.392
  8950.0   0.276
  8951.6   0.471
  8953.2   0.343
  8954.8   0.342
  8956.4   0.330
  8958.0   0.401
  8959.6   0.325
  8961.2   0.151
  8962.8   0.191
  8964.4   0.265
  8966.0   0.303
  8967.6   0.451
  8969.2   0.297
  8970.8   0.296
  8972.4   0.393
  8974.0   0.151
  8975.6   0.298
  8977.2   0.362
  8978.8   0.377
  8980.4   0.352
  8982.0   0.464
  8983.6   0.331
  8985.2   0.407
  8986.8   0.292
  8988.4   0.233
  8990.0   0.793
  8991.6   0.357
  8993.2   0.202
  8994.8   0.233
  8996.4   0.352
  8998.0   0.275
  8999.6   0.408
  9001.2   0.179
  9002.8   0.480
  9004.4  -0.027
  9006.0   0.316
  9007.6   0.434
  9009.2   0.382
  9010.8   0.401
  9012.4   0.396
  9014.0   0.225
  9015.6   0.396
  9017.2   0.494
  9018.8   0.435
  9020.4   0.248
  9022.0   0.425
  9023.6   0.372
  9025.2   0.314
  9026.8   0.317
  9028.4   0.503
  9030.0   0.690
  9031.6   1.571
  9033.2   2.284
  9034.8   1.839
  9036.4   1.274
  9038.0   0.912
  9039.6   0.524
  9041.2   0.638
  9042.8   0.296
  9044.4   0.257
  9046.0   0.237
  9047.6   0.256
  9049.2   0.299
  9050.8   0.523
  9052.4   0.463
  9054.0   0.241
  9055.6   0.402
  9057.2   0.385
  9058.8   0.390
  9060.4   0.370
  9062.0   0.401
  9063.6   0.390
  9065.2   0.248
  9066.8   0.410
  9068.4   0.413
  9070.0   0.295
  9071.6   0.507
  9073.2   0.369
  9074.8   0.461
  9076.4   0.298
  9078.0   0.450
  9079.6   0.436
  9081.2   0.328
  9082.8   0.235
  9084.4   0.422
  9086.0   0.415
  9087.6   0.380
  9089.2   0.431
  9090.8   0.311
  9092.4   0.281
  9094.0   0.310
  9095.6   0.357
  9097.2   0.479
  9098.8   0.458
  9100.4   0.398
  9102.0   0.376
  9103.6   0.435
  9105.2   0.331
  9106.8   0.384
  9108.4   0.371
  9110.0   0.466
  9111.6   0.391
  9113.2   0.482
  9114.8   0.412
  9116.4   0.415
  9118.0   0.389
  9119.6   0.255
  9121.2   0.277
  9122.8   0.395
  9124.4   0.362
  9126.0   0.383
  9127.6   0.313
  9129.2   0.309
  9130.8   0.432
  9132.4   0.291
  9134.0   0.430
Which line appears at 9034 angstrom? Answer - H-beta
